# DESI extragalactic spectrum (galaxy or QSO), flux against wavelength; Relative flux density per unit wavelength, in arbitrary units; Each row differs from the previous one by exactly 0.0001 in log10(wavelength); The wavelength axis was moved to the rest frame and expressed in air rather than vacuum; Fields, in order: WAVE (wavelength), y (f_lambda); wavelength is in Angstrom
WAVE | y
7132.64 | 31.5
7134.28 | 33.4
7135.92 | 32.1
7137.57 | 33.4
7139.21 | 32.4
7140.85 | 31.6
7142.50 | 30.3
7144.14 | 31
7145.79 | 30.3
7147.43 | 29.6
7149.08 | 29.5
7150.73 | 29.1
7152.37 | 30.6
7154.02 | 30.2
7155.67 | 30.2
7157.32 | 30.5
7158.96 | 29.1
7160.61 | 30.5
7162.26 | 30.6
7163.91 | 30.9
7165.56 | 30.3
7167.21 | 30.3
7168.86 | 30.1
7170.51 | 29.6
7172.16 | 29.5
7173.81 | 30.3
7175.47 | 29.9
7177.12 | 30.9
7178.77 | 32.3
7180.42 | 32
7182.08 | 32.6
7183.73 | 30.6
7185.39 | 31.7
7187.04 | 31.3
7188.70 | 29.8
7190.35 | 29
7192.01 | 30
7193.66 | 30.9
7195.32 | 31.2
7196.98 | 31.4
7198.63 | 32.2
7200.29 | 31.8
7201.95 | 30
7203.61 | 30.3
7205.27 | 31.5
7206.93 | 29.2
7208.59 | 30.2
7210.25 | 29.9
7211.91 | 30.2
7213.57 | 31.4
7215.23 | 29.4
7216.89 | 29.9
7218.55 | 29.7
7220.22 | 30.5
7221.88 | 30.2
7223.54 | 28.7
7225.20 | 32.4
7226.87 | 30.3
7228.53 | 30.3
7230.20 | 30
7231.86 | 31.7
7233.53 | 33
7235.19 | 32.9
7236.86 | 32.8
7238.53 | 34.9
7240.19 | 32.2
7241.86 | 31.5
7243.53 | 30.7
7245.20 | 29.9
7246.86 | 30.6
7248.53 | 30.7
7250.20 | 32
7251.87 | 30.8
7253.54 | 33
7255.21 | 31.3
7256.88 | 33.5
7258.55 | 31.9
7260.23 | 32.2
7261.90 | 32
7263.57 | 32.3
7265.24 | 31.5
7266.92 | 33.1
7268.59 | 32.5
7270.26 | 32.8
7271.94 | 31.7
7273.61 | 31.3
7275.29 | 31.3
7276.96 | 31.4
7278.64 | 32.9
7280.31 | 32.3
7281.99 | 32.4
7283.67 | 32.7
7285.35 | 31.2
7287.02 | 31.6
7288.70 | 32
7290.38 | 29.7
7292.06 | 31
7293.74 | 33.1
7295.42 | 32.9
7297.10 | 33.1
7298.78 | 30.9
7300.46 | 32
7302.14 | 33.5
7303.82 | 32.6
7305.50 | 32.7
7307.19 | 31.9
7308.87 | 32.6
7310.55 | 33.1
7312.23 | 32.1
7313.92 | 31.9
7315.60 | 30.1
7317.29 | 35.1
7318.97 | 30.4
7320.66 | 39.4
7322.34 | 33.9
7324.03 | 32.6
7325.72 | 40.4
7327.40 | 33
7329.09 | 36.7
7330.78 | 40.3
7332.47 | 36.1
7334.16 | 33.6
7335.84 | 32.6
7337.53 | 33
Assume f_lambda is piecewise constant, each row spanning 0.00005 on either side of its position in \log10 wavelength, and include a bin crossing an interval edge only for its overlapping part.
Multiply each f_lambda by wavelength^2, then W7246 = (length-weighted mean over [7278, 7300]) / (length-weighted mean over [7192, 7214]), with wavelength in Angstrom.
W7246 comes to 1.07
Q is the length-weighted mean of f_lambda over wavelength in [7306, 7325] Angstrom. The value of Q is 33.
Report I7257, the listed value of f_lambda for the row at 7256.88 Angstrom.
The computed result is 33.5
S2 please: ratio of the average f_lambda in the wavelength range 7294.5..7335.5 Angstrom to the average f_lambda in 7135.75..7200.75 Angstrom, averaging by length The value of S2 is 1.10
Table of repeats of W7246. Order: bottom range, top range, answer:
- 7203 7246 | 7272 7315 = 1.06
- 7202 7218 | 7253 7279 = 1.08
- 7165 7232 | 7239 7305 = 1.07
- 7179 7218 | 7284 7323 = 1.09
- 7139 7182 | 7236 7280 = 1.08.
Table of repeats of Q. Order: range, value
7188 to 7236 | 30.6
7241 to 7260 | 31.5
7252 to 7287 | 32.1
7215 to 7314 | 31.8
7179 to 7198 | 31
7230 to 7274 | 32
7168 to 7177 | 30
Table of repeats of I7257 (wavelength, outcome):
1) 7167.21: 30.3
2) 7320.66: 39.4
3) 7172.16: 29.5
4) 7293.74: 33.1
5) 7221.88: 30.2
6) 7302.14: 33.5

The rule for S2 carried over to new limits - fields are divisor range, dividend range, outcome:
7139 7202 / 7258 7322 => 1.06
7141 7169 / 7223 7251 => 1.04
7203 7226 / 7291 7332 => 1.11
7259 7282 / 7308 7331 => 1.07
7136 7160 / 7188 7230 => 0.99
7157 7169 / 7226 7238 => 1.04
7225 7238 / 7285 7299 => 1.00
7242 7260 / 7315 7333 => 1.12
